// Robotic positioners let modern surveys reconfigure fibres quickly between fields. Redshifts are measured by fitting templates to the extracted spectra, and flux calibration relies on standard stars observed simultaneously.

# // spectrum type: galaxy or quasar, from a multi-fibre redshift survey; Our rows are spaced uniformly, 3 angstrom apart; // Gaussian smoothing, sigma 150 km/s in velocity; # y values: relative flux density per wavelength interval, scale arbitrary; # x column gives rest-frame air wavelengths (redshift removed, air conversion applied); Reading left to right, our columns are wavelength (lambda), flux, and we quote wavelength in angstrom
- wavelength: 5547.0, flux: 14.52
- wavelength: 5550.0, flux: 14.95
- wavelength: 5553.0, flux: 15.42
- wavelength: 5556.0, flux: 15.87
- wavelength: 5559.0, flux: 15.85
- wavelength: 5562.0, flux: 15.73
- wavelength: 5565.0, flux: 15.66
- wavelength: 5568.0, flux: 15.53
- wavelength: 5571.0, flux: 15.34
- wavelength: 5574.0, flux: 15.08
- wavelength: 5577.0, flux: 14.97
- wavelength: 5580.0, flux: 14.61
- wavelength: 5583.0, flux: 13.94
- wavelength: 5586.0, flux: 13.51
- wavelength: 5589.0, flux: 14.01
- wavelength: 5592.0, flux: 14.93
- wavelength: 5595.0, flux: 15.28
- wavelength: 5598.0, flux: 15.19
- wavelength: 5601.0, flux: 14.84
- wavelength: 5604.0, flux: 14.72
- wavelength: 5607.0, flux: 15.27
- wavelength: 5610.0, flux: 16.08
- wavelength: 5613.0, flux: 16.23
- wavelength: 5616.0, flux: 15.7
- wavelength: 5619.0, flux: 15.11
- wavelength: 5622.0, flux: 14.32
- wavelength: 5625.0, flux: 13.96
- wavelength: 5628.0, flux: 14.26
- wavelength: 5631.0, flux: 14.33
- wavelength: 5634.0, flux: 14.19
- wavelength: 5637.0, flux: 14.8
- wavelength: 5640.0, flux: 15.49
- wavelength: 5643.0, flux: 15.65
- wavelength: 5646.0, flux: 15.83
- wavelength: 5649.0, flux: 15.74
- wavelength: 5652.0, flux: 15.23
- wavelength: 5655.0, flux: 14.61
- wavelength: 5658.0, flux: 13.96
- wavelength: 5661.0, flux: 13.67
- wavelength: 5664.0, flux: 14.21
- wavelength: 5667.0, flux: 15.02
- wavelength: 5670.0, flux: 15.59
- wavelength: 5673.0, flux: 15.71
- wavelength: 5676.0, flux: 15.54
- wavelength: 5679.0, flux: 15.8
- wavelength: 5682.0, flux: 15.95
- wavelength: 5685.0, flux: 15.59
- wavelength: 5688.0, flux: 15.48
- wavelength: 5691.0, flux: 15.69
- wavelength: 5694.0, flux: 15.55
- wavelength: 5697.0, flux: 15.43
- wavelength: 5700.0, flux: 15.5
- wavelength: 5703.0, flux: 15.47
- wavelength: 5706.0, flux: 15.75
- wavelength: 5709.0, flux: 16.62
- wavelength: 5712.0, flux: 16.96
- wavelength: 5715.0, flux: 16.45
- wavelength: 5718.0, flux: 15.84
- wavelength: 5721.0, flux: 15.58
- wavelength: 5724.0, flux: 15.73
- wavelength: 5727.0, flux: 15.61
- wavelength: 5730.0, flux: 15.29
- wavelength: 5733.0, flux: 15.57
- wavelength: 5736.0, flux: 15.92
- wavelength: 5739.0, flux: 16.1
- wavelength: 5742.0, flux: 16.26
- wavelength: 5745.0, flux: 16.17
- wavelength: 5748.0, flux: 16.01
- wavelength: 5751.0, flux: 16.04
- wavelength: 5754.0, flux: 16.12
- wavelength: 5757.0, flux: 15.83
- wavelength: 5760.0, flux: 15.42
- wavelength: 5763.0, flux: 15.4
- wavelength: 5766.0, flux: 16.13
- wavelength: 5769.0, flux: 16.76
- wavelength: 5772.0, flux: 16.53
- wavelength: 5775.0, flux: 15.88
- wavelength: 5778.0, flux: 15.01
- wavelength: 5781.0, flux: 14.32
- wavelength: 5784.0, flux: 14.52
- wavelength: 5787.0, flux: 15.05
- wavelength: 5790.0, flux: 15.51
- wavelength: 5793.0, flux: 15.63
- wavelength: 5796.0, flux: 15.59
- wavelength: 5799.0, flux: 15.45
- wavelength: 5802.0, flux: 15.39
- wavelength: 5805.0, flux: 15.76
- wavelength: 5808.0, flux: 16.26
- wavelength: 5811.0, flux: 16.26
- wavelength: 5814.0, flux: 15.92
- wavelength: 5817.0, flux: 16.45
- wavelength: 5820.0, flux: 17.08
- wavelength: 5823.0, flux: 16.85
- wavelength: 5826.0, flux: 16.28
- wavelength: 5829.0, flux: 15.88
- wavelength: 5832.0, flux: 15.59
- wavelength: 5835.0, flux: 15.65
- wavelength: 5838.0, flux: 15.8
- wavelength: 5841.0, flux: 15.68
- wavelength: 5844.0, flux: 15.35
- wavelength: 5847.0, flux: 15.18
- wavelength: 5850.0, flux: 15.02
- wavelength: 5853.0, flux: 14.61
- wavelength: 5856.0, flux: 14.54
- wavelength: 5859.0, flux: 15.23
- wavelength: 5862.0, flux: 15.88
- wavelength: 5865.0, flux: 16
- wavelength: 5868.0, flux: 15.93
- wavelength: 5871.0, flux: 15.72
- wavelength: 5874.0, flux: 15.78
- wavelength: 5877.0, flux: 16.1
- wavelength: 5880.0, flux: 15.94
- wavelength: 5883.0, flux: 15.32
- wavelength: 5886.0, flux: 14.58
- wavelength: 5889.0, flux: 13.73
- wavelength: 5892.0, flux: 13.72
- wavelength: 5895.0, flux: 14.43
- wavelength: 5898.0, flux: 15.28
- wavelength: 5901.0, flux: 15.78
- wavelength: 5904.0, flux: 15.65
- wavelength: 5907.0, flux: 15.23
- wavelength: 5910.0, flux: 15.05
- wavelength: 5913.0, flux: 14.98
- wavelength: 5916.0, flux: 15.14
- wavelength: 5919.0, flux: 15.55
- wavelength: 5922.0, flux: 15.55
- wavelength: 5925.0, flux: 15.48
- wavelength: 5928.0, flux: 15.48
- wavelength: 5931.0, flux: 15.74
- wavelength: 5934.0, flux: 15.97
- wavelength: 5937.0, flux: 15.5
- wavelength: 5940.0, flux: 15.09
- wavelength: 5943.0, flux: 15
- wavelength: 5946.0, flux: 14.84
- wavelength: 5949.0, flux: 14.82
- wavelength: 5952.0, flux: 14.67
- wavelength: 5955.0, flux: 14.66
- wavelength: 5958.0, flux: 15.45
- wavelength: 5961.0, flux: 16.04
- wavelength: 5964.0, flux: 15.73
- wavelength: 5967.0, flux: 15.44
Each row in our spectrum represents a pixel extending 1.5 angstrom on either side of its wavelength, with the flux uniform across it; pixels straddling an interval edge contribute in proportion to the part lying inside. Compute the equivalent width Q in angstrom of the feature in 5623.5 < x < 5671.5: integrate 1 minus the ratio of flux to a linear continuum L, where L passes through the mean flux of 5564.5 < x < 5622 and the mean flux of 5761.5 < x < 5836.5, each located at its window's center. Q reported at 1.4 angstrom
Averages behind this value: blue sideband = 15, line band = 14.8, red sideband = 15.8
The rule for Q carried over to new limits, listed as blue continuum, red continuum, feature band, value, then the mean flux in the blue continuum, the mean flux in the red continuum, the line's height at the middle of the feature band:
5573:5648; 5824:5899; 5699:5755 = -3.1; 14.9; 15.3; 15.1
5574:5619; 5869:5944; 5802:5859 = -2.1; 15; 15.3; 15.2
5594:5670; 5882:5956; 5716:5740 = -1.1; 15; 15.1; 15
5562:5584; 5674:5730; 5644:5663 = 0.8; 15.1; 15.8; 15.5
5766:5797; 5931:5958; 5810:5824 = -1.0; 15.5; 15.1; 15.4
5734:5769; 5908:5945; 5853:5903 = 1.0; 16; 15.4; 15.5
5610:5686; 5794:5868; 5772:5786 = 0.4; 15.1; 15.7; 15.6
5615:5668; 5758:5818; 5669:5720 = -2.5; 14.8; 15.7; 15.1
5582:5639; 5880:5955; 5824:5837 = -0.7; 14.8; 15.1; 15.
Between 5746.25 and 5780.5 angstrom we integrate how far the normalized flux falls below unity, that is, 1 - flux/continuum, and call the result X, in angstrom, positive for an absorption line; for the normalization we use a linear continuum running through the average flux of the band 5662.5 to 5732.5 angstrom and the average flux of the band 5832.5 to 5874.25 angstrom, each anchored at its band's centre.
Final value -0.7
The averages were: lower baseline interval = 15.7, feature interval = 15.9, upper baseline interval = 15.4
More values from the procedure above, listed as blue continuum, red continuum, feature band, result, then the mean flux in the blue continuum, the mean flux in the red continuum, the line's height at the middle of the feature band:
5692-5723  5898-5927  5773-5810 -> 0.7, 15.9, 15.4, 15.7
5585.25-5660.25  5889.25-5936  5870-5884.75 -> -0.5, 14.9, 15.2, 15.2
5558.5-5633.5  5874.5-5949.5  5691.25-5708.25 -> -0.6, 15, 15.2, 15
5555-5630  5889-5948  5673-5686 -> -0.6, 15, 15.2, 15.1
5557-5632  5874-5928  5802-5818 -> -1.0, 15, 15.2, 15.1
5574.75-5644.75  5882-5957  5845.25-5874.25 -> -0.6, 14.8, 15.1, 15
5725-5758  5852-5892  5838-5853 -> 0.1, 15.9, 15.3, 15.4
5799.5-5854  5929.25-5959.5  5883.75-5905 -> 1.0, 15.8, 15.2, 15.5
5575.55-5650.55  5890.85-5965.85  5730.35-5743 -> -0.7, 14.9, 15.2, 15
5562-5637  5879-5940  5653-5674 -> 0.4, 14.9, 15.2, 15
